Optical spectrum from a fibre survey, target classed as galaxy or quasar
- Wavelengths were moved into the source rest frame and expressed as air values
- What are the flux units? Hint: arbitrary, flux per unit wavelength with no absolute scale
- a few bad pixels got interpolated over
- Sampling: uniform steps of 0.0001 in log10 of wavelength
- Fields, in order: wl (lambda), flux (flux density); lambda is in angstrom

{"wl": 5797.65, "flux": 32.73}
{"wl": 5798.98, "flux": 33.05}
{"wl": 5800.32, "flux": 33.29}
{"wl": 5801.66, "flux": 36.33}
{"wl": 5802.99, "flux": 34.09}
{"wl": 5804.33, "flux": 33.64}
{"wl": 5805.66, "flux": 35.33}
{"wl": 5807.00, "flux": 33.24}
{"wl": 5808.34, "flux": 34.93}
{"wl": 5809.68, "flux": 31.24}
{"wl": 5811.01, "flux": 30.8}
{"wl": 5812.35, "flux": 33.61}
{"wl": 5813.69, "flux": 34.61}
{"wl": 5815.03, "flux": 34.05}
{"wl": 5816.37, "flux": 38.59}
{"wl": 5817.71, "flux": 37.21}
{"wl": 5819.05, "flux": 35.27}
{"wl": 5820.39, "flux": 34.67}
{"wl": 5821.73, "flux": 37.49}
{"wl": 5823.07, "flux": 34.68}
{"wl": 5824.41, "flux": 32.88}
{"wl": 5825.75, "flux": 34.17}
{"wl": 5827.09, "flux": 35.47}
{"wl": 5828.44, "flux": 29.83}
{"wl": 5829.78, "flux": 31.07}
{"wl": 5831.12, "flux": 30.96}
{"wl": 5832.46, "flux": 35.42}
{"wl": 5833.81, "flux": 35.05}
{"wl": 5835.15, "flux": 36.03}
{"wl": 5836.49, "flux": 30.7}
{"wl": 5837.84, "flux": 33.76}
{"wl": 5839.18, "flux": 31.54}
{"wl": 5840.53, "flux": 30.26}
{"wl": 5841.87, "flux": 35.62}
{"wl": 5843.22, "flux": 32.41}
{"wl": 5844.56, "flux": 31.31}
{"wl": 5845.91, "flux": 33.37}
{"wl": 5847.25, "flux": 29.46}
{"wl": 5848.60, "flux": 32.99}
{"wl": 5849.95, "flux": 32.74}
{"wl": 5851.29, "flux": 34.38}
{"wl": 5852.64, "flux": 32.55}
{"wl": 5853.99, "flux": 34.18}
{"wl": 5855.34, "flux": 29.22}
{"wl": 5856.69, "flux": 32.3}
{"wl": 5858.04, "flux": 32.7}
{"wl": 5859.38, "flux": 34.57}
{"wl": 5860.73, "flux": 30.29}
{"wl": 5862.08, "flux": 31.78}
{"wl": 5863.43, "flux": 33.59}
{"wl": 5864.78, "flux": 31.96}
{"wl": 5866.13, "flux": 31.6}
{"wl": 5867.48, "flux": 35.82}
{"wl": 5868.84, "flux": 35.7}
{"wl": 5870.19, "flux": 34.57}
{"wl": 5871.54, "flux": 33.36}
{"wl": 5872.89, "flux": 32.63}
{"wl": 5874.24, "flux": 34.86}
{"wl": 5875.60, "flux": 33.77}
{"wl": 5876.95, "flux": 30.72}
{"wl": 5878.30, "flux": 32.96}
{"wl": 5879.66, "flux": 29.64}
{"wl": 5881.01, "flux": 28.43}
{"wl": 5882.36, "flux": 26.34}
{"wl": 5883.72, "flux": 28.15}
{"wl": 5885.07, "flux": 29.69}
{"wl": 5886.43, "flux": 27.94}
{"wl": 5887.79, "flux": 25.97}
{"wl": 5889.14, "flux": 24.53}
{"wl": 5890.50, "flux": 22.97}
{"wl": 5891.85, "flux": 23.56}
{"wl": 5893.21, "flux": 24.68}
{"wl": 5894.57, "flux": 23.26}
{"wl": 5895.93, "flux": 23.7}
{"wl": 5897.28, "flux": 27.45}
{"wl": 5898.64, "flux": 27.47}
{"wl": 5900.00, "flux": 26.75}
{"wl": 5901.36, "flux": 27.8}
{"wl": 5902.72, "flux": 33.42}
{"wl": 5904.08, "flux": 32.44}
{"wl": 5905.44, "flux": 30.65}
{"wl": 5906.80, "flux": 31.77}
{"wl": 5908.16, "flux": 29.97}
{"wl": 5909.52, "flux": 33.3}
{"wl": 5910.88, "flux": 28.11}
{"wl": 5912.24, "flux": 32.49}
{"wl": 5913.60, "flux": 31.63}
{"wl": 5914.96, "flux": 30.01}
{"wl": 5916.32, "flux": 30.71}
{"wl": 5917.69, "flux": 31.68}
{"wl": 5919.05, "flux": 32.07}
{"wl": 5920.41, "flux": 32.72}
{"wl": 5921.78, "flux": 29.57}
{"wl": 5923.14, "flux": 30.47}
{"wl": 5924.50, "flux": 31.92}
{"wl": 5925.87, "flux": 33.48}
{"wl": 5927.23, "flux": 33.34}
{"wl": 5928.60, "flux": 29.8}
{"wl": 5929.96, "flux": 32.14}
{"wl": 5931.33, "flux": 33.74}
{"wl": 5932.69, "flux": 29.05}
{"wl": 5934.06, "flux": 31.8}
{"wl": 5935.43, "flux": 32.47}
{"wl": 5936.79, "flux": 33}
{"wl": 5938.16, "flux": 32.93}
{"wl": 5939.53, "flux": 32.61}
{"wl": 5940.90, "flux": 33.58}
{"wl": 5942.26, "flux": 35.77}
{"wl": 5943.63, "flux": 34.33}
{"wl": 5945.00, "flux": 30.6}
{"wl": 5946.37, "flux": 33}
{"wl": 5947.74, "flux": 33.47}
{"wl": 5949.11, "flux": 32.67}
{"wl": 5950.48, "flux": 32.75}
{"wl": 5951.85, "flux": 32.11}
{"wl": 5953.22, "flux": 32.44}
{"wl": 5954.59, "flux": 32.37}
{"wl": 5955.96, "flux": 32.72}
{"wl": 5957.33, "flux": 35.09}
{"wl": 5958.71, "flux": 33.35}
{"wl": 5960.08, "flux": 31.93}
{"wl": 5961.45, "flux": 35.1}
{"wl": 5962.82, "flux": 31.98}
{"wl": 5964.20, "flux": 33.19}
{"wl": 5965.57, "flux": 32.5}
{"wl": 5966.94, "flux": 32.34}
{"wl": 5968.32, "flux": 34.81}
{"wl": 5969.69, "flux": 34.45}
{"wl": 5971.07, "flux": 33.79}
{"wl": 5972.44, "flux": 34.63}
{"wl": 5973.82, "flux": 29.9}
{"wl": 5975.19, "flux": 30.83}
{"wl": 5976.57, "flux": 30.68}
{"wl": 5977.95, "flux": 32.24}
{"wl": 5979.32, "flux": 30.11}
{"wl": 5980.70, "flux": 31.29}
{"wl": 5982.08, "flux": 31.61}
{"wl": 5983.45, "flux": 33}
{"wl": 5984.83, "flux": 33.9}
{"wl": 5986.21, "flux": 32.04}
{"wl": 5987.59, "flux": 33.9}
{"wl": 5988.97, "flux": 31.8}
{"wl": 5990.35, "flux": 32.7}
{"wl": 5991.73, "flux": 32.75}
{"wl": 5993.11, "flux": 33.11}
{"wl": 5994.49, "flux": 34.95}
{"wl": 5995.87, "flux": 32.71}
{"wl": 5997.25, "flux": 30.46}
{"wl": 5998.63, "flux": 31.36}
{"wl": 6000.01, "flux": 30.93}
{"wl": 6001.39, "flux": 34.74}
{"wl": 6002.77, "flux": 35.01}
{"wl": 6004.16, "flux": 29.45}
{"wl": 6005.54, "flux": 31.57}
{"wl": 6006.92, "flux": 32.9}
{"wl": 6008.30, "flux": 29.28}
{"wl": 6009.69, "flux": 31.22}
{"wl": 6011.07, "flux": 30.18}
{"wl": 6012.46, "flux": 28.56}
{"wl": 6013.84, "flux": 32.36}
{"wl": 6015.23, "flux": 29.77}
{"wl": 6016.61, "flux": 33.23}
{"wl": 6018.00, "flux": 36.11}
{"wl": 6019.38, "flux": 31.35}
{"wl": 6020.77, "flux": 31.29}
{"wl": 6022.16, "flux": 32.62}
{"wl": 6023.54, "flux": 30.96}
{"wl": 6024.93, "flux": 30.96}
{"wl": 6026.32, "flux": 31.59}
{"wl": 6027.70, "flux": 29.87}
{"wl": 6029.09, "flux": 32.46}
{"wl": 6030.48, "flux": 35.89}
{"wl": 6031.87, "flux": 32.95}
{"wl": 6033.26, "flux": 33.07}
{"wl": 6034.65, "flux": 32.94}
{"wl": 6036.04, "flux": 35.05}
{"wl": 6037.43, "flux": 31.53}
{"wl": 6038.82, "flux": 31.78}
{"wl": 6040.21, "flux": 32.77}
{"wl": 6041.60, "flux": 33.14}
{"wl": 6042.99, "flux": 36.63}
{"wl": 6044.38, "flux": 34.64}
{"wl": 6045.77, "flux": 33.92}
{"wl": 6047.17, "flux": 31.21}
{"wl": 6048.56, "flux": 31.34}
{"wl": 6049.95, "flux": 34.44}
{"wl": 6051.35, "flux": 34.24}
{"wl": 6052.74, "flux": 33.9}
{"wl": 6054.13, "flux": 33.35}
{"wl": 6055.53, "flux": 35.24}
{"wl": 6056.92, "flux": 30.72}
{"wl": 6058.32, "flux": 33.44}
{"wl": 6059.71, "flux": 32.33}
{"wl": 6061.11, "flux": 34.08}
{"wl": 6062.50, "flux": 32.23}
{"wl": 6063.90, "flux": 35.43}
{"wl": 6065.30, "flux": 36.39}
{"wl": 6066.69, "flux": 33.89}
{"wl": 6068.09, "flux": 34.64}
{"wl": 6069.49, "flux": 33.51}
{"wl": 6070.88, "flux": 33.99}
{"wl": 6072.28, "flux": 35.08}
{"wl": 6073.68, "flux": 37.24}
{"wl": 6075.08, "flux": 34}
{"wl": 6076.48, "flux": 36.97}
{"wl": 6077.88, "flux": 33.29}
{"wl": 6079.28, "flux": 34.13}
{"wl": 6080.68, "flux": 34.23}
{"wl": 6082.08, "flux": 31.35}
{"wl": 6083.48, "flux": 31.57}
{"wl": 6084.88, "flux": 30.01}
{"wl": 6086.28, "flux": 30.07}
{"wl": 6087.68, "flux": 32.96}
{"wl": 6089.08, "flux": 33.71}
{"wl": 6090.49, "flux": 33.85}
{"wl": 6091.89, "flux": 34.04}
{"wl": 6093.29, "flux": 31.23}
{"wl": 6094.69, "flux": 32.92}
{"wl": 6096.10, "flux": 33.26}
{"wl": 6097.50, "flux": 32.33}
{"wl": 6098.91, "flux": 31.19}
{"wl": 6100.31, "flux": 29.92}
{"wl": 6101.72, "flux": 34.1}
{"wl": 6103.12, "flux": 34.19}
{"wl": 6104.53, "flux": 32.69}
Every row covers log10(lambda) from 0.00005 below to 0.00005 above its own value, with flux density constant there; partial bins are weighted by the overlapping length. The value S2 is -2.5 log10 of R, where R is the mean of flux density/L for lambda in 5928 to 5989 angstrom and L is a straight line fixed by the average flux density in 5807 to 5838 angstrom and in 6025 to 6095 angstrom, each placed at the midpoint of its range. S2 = 0.033 mag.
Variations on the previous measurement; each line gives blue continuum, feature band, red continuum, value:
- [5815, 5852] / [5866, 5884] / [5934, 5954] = 0.04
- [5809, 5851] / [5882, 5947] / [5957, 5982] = 0.10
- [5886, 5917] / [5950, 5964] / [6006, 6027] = -0.11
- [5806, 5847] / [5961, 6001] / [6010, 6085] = 0.03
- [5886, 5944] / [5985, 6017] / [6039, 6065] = 0.01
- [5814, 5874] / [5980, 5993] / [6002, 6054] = 0.00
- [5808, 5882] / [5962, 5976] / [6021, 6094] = 0.01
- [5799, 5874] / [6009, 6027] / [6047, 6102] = 0.06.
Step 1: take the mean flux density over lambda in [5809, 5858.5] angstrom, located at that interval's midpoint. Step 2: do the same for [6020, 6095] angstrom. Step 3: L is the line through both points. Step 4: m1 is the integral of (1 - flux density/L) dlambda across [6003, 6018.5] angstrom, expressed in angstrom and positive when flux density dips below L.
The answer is 0.9 angstrom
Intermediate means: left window 33.3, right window 33.2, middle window 31.4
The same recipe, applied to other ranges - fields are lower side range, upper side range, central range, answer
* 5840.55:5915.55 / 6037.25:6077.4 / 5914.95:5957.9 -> -0.9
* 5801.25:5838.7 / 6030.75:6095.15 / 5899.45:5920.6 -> 1.8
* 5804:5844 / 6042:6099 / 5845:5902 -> 5.9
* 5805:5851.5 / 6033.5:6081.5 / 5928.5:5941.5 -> 0.6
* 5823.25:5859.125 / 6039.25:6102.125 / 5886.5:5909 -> 3.8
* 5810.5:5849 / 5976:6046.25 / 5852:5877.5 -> 0.3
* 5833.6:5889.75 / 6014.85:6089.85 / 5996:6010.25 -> 0.5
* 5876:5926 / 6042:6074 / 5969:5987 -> -0.4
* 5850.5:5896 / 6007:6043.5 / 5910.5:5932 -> -0.4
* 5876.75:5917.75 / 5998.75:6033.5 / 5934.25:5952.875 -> -1.9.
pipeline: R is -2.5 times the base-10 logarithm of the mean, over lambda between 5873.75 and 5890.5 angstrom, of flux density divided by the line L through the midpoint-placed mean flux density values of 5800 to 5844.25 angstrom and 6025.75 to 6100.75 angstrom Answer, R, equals 0.16 mag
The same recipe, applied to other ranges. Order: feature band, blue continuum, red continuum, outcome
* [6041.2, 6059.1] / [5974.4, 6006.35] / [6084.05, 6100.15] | -0.04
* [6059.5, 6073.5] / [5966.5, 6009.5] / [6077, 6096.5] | -0.06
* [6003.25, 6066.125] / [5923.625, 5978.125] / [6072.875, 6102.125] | 0.01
